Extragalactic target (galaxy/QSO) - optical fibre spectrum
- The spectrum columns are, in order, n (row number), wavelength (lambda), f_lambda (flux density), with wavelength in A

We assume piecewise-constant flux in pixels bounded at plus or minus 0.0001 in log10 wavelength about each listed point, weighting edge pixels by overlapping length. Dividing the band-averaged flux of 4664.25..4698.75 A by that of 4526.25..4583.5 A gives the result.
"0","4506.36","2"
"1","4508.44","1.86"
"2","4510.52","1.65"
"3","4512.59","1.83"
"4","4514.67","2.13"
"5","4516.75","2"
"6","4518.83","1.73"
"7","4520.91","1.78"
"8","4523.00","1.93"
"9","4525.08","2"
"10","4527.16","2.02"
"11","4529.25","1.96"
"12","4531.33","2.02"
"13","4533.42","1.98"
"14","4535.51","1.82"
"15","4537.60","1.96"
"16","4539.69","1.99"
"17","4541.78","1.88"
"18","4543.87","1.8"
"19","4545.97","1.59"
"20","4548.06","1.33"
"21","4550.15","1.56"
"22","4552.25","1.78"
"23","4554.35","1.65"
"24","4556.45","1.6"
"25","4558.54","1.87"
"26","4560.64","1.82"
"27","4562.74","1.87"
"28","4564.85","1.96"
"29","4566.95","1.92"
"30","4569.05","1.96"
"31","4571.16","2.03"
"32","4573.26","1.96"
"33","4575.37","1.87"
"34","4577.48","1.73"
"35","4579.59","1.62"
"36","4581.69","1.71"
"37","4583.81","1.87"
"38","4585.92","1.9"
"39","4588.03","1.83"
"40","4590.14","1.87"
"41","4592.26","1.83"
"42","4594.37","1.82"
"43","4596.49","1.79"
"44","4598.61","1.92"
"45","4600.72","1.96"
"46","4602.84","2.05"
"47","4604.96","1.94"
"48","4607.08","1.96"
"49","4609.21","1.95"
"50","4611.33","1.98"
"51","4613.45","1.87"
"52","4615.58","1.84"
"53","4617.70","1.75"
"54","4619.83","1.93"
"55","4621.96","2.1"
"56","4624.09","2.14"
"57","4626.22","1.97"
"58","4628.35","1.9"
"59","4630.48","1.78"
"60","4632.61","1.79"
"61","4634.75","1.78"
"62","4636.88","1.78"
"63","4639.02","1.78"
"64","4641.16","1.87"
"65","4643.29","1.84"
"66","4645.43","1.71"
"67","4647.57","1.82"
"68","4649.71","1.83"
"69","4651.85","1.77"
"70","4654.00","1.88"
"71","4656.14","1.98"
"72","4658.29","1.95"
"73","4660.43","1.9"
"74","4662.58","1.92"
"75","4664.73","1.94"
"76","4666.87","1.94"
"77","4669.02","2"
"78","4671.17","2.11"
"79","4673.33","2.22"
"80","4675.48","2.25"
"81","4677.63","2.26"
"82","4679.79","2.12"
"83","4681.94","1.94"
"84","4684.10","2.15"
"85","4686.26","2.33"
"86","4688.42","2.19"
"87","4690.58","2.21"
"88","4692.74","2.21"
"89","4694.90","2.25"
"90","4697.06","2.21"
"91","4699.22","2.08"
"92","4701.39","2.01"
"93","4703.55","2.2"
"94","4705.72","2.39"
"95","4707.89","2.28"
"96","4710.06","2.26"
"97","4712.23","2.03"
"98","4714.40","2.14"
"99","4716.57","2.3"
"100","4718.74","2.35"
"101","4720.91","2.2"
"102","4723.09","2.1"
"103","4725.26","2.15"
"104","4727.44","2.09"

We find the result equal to 1.18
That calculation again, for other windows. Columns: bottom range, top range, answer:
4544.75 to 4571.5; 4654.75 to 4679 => 1.16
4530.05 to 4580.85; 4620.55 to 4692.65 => 1.09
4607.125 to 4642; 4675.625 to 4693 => 1.15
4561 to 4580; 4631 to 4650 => 0.95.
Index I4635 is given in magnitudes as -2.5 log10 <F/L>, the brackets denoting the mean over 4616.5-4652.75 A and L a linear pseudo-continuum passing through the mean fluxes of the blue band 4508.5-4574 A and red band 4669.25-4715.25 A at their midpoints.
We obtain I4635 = 0.110 mag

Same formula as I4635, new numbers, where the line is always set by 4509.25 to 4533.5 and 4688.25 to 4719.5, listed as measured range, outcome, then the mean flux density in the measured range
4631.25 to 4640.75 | 0.17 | 1.79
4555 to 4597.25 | 0.09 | 1.84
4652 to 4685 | 0.06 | 2.03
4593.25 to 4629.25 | 0.07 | 1.93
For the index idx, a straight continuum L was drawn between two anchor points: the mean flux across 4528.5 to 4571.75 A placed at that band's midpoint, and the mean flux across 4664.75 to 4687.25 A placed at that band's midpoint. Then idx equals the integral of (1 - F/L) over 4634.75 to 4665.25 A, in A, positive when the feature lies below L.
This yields 3.1 A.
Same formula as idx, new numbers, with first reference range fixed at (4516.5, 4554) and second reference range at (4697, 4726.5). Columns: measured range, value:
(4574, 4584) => 0.9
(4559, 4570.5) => -0.1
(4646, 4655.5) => 1.1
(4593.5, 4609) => 0.4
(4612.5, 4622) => 0.6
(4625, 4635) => 0.8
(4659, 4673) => 0.8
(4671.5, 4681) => -0.4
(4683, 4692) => -0.3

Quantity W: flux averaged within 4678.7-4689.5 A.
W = 2.14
